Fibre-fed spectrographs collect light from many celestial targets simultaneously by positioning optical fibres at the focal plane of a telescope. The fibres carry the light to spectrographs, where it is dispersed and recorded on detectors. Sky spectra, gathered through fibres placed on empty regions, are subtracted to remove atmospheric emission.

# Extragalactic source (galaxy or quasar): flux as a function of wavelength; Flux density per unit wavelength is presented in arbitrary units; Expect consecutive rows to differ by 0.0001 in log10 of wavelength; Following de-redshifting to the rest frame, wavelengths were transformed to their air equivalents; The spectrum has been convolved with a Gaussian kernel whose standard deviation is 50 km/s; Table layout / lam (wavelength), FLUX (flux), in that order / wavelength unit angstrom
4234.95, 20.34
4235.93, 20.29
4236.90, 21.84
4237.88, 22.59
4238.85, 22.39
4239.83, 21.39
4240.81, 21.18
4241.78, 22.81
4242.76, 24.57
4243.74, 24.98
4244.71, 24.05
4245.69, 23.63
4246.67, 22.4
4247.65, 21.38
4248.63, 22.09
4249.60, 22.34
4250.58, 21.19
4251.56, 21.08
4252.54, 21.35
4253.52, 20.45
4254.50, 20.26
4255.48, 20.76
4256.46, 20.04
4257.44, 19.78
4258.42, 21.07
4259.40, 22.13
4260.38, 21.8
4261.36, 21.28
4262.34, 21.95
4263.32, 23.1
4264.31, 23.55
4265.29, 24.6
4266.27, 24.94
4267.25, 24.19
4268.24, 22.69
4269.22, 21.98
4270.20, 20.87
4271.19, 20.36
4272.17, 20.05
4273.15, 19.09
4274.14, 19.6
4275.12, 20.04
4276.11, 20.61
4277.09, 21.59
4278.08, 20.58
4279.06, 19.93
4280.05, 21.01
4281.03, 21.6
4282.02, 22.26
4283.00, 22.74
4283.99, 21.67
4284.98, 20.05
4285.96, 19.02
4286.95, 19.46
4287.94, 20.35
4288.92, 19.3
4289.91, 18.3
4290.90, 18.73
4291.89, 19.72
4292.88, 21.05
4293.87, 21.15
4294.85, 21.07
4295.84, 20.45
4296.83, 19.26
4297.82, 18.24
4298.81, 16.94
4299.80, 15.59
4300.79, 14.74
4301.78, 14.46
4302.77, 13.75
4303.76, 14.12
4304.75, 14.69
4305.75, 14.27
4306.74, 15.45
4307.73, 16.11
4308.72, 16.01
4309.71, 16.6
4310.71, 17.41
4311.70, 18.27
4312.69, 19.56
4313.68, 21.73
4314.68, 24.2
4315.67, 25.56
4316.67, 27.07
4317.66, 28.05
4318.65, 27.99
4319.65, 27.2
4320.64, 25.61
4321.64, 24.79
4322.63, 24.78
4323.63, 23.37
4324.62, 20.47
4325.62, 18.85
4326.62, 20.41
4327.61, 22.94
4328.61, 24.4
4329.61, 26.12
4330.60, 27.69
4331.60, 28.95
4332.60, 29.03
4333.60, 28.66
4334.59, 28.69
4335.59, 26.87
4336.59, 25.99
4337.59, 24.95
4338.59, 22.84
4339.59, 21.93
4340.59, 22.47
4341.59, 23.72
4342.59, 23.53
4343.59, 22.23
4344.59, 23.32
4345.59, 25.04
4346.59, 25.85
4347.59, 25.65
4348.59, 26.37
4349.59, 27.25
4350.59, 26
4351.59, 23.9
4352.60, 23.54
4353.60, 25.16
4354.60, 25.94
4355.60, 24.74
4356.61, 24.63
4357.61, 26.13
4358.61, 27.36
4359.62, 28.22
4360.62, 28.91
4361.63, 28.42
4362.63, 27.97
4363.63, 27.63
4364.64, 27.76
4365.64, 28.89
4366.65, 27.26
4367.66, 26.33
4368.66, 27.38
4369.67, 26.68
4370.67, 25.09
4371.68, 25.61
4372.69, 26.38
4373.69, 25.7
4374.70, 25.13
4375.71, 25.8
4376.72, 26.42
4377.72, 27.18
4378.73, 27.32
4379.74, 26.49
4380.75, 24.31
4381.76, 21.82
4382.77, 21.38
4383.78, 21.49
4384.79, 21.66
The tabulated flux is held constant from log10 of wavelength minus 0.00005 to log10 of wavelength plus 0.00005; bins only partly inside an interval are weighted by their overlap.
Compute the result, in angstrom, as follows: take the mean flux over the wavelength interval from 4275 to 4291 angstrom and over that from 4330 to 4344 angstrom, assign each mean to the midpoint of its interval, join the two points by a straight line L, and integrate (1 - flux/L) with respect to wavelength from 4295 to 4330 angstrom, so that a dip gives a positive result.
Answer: 4.6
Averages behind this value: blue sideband 20.5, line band 20.3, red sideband 25.6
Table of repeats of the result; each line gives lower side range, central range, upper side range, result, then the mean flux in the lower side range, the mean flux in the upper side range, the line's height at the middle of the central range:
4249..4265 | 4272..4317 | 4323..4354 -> 7.35 angstrom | 21.4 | 24.7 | 22.9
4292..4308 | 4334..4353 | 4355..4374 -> -0.89 angstrom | 17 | 26.9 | 23.7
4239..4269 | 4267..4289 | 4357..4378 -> 2.28 angstrom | 22.2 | 27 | 23.2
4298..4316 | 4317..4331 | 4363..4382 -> -3.60 angstrom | 17.1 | 26.3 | 19.5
